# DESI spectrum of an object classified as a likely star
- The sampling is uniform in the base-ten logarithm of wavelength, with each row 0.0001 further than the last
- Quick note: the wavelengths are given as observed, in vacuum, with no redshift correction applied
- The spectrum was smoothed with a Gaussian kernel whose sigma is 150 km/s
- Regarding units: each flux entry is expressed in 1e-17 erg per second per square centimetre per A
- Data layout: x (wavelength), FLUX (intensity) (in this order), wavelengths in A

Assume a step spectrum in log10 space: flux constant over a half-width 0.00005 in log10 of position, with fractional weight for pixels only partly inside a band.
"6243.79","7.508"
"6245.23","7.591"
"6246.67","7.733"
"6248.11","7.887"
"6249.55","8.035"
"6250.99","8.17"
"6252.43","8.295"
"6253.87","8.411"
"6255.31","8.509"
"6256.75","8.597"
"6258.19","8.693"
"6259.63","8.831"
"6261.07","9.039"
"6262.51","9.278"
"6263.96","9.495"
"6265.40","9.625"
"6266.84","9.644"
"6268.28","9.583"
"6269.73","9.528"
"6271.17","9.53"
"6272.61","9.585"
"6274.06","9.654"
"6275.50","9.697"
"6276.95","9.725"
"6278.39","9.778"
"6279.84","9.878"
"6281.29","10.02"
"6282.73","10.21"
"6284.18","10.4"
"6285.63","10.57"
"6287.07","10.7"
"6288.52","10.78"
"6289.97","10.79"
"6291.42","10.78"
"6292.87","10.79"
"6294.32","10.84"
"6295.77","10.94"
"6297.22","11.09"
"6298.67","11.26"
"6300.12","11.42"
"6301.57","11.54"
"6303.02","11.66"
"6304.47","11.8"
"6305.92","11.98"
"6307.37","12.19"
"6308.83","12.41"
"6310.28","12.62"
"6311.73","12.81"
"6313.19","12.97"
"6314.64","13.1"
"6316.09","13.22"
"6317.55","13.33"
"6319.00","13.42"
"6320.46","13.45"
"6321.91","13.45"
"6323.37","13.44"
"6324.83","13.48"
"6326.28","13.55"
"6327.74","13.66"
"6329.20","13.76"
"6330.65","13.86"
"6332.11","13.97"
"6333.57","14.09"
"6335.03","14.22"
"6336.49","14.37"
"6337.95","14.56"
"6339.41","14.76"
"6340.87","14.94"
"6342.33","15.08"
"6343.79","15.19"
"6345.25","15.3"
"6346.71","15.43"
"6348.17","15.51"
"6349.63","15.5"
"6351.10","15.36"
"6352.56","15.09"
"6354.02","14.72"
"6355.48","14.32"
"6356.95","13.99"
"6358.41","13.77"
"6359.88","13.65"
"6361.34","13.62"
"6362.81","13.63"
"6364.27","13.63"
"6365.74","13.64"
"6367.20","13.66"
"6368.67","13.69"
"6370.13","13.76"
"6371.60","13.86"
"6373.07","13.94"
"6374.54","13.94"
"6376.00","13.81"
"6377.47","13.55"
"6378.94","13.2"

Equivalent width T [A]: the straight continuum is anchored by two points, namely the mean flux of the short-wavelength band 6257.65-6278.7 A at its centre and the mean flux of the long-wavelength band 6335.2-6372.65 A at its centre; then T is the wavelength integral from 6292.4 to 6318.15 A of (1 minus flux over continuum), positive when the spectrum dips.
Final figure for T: -0.9 A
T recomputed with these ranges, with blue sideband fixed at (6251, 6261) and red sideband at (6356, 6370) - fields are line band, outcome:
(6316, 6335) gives -2.75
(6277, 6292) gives -0.63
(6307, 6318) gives -1.52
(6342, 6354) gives -2.12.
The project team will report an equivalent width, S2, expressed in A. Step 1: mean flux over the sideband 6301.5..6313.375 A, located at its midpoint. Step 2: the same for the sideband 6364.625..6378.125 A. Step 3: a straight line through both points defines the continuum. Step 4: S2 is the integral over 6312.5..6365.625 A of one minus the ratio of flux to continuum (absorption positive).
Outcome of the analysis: -4.8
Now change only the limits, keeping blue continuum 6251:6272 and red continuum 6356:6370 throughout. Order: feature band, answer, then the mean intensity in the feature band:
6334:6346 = -2.02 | 14.8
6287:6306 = -0.89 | 11.2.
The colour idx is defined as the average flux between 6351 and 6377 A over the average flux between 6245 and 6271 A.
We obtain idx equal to 1.60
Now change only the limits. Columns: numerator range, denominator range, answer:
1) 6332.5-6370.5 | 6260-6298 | 1.44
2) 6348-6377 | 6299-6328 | 1.11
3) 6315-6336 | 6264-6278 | 1.42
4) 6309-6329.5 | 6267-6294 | 1.31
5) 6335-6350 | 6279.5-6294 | 1.43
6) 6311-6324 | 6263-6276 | 1.38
